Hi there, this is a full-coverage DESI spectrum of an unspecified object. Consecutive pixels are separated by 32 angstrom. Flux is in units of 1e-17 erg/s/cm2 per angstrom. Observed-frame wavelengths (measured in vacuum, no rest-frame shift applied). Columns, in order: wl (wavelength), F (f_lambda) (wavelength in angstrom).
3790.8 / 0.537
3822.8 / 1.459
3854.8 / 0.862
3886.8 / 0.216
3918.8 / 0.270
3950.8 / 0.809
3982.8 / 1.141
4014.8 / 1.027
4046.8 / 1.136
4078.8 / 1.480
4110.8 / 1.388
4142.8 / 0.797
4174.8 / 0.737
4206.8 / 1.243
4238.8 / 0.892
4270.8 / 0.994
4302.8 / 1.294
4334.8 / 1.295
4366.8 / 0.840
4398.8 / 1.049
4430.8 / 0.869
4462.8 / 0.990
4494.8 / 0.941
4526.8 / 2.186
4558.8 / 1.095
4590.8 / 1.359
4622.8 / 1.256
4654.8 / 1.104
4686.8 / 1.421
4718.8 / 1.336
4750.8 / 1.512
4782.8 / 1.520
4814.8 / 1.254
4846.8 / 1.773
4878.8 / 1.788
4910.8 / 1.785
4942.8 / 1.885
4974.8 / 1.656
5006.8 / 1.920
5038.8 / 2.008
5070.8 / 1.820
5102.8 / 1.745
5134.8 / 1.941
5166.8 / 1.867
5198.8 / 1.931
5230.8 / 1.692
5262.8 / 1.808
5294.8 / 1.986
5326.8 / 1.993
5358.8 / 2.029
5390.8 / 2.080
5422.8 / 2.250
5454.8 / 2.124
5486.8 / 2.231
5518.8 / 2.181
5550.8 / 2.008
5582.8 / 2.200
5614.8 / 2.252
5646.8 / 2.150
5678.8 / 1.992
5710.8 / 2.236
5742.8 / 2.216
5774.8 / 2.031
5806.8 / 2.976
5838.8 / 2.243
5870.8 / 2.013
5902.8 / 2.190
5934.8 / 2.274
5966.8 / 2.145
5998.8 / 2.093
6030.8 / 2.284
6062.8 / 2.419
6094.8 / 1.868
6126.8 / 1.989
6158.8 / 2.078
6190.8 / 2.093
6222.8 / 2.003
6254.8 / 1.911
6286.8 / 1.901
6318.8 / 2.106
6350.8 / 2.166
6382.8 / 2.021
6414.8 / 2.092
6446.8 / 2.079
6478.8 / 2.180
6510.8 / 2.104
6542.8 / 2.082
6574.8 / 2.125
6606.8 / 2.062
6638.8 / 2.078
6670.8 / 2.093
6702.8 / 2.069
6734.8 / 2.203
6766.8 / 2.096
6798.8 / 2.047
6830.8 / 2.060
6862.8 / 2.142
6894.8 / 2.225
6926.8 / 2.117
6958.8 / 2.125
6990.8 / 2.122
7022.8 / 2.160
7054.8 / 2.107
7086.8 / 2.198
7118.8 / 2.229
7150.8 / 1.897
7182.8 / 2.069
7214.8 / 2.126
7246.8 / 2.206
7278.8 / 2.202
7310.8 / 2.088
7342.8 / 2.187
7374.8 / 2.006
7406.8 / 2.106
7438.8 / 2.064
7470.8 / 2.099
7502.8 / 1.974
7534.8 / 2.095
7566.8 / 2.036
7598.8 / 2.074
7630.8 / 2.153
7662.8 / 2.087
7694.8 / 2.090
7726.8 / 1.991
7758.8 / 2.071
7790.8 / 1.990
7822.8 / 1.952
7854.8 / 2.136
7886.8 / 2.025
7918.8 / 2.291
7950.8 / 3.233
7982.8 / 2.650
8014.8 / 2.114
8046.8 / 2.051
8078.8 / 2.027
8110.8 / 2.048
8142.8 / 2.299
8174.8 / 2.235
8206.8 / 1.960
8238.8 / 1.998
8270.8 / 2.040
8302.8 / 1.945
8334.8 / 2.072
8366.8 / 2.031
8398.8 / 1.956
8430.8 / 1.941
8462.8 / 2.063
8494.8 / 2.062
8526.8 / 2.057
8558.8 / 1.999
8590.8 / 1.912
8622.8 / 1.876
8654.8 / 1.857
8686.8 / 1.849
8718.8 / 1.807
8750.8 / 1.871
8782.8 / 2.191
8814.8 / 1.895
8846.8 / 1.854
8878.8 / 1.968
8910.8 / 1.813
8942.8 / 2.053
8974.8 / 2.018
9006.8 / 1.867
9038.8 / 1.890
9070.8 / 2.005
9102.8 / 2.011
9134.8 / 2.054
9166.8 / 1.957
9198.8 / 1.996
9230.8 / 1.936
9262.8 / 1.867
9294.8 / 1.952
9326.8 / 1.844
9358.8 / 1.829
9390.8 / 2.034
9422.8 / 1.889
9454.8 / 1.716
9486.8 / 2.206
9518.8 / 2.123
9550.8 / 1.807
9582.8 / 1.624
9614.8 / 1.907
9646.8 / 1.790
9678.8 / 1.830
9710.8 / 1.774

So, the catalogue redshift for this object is 0.213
